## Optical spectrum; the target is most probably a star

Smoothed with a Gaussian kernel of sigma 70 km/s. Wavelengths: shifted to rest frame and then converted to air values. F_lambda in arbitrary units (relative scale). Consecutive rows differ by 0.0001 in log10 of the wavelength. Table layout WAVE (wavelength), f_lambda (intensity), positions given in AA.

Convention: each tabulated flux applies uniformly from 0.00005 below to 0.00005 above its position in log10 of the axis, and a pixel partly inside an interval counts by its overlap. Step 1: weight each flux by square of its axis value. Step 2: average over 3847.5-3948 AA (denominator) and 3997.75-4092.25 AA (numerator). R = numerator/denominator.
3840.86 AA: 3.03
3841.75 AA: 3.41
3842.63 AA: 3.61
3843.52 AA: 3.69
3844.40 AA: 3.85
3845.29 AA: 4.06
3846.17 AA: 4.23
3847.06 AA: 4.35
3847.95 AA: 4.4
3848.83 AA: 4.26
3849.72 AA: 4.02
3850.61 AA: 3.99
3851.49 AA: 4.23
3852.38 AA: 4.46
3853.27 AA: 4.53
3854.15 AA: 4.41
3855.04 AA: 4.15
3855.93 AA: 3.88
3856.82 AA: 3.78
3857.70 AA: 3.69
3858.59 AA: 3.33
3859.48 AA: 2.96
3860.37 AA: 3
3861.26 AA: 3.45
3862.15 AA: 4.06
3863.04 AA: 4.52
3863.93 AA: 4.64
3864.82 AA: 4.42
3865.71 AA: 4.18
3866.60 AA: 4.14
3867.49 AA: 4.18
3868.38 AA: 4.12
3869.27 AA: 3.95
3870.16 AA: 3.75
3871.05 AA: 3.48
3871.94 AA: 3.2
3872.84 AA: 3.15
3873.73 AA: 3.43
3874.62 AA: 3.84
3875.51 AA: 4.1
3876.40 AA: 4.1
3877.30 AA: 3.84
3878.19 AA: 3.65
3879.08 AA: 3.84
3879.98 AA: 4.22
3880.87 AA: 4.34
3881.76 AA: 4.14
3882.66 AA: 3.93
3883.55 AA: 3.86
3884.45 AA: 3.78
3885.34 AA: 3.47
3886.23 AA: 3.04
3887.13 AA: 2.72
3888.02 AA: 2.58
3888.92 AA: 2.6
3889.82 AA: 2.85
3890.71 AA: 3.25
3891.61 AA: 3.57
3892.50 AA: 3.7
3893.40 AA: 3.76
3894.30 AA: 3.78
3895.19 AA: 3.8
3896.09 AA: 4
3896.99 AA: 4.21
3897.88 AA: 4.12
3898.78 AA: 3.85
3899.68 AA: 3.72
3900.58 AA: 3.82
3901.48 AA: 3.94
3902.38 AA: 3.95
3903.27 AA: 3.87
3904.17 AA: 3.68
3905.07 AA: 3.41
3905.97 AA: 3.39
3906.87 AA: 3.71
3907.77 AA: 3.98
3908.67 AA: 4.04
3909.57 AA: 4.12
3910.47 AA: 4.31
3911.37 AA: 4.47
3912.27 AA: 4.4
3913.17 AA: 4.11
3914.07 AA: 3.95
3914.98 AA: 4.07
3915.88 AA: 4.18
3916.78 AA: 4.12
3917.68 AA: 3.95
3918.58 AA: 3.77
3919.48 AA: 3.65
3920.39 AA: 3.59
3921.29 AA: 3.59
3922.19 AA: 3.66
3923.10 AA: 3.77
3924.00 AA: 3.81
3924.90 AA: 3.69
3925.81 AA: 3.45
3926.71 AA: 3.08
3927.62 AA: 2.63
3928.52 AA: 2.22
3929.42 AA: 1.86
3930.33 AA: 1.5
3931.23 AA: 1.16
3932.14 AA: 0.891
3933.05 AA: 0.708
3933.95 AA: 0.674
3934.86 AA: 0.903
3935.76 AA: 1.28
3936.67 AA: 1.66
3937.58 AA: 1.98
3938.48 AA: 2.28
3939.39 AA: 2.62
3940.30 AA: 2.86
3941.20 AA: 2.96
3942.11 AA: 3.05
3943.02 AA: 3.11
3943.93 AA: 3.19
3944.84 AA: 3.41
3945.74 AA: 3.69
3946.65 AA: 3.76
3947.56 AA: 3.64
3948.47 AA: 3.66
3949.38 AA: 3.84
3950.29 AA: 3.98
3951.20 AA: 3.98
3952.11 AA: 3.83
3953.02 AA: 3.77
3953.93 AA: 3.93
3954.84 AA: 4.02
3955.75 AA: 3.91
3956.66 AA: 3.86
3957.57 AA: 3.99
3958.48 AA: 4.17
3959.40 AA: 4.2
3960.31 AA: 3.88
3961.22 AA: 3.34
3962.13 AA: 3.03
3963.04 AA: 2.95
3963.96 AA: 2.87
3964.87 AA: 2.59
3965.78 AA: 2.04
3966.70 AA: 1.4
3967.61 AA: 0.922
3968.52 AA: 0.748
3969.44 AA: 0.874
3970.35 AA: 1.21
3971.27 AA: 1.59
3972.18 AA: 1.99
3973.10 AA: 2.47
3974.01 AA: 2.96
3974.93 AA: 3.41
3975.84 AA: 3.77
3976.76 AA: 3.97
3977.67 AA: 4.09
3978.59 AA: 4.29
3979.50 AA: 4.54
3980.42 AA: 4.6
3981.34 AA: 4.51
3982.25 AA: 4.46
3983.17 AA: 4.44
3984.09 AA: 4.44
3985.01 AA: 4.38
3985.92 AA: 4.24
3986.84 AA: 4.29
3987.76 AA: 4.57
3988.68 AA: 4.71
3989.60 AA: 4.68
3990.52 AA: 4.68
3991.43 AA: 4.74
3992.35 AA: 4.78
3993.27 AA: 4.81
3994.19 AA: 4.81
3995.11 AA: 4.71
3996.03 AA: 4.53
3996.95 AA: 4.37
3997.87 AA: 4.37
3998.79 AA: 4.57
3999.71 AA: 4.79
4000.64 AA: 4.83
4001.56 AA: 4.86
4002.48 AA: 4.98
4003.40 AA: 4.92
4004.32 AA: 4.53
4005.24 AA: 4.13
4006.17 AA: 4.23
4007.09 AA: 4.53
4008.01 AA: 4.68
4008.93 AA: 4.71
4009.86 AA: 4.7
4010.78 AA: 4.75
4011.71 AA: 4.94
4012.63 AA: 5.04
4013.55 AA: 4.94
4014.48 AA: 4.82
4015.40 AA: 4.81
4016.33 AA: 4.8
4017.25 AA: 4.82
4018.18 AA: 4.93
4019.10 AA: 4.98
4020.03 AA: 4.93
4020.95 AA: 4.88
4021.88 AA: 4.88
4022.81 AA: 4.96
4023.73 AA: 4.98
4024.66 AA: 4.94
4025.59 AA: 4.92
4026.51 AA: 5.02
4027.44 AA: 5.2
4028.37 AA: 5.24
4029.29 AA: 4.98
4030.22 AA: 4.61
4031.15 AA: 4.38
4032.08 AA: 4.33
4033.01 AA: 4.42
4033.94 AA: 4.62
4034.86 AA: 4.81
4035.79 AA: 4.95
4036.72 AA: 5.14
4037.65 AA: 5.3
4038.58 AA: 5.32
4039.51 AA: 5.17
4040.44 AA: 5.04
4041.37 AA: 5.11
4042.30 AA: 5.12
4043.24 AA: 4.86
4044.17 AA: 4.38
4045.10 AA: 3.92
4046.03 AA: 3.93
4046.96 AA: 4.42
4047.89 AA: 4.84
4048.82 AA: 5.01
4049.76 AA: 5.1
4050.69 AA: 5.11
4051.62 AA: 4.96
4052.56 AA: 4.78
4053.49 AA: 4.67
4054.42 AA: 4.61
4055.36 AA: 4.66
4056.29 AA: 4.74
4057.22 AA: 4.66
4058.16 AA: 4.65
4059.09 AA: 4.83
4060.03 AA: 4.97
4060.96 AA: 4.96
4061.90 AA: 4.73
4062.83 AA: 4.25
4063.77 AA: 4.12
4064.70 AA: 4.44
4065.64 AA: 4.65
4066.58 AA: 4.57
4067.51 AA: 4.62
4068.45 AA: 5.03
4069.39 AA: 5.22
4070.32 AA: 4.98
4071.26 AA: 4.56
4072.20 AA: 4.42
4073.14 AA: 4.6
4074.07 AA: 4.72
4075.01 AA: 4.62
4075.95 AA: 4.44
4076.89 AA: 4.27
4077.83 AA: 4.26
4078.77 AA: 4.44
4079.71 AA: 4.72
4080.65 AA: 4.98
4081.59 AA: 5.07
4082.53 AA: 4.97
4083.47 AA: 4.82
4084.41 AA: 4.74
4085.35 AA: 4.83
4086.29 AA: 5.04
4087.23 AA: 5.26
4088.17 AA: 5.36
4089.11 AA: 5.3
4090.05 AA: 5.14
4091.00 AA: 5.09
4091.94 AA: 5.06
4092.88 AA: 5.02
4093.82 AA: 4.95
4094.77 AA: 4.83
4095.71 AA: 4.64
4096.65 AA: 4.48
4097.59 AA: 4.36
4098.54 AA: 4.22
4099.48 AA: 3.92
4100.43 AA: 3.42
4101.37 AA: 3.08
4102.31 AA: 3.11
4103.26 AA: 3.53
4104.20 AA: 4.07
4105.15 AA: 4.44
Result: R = 1.48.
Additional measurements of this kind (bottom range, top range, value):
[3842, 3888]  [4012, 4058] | 1.36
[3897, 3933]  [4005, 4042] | 1.47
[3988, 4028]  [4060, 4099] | 1.03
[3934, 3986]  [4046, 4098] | 1.59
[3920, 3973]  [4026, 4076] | 1.81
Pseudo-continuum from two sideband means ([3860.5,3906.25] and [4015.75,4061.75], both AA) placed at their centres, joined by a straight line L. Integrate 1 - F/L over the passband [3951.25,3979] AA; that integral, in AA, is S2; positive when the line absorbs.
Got 8.35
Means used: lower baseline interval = 3.75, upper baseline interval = 4.83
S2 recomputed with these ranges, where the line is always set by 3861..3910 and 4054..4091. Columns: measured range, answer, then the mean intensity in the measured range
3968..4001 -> 3.0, 3.92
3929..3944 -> 8.0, 1.89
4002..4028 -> -2.2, 4.82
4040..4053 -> -0.4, 4.75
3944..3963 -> 1.7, 3.77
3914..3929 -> 1.4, 3.59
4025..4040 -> -1.2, 4.9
